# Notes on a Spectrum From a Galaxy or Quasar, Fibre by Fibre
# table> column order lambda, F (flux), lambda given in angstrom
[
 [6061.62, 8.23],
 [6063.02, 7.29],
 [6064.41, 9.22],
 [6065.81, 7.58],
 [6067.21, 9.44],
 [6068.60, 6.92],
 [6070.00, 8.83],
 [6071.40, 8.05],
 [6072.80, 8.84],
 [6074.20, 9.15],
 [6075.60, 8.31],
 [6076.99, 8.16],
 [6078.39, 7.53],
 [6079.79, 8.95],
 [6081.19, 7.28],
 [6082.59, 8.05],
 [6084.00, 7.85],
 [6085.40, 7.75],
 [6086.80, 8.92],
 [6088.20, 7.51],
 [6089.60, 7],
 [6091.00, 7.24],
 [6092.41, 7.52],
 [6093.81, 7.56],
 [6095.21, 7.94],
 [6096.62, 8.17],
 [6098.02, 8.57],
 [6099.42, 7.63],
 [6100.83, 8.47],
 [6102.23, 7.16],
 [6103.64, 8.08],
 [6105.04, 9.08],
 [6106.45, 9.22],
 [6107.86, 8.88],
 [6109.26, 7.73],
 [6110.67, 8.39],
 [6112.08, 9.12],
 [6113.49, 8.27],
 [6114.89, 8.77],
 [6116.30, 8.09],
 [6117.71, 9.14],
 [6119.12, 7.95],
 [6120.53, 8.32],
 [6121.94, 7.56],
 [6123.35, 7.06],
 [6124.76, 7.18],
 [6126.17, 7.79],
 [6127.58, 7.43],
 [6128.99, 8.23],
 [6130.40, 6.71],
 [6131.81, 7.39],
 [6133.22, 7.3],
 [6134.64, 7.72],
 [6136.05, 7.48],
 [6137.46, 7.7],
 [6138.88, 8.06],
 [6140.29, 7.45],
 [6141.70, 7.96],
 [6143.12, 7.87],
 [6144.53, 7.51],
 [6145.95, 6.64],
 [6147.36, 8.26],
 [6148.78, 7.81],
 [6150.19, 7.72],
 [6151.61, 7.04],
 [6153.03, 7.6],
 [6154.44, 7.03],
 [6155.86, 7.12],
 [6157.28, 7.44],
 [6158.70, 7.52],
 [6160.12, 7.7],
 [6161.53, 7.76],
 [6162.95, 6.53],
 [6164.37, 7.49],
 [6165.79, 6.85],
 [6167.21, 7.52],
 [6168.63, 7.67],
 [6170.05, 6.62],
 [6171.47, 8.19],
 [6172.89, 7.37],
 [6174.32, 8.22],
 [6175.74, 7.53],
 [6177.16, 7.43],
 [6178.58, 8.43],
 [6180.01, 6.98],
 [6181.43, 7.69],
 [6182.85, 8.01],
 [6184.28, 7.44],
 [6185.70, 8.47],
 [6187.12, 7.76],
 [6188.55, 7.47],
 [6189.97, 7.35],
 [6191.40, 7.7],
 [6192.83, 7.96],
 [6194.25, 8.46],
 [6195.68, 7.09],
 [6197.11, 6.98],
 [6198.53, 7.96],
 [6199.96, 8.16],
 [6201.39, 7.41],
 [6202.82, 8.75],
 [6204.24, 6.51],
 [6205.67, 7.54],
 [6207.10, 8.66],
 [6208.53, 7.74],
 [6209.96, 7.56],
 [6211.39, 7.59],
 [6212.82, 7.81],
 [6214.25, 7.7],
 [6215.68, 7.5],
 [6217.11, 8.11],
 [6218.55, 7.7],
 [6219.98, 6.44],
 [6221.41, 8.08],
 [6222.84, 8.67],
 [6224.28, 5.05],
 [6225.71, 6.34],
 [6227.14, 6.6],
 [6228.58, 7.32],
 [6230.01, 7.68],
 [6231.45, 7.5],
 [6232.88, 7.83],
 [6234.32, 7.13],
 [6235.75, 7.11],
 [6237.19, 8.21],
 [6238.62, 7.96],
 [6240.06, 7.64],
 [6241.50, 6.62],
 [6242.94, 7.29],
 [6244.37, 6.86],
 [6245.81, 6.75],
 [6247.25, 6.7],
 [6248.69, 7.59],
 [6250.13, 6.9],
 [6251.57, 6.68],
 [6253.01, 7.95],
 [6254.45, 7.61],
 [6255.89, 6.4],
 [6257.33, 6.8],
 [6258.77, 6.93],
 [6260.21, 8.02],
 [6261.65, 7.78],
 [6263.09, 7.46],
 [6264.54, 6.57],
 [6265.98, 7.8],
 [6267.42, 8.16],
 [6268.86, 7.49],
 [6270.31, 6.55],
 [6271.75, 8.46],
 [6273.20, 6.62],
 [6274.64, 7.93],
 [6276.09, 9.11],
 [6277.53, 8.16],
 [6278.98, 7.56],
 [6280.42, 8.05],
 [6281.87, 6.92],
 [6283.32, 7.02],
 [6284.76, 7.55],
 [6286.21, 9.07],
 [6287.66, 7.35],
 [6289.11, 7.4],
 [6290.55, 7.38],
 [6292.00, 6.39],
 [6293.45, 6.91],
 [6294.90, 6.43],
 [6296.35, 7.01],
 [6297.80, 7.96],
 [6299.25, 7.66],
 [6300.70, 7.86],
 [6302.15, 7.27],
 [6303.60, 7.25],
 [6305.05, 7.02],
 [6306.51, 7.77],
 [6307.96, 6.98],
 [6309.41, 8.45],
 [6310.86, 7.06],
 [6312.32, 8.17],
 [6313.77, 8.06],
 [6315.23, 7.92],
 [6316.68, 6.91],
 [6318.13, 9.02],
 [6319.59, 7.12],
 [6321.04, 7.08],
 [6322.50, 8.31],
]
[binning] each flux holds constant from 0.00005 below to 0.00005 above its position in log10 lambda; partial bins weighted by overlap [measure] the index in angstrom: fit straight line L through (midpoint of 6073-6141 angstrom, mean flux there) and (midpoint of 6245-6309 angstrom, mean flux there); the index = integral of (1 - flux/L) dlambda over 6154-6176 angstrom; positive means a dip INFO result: 1.04 angstrom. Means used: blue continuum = 7.98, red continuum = 7.4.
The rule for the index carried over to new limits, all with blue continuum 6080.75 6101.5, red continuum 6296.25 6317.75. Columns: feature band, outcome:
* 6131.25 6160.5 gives 0.9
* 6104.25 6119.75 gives -1.6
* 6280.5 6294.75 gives 0.5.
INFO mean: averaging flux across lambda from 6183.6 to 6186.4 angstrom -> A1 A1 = 7.97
